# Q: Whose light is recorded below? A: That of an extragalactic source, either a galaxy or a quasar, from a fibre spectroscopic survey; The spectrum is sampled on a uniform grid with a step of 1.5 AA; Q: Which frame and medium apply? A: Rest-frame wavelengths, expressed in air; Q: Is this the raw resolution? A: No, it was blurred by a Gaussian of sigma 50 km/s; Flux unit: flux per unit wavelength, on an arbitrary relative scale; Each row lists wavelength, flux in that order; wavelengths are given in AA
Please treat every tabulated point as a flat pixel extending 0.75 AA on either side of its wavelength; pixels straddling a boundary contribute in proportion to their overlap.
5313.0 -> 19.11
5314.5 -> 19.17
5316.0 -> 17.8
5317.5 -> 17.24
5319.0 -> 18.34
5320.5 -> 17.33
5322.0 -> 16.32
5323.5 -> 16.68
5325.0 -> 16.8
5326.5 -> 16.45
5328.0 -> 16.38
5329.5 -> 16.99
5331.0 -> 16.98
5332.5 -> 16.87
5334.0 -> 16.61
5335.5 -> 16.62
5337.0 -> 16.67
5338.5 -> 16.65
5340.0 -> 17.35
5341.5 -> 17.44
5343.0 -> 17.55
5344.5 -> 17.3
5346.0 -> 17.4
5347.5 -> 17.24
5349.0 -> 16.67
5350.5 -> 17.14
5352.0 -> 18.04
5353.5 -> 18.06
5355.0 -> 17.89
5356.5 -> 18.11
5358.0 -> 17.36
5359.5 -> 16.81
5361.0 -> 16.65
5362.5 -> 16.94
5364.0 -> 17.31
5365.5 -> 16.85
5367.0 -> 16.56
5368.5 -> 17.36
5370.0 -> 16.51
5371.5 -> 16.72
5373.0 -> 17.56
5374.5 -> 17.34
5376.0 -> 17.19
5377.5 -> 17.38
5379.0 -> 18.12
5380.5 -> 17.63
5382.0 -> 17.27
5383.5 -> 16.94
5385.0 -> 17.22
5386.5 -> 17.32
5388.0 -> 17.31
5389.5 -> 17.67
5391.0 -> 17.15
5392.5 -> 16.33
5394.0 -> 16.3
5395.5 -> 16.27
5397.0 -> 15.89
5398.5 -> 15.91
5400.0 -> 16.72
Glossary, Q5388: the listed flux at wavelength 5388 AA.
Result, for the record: 17.31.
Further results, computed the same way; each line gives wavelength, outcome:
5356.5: 18.11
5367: 16.56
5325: 16.8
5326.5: 16.45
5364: 17.31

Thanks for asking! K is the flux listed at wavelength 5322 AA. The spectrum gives 16.32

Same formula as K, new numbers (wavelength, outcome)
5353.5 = 18.06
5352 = 18.04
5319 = 18.34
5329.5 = 16.99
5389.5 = 17.67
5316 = 17.8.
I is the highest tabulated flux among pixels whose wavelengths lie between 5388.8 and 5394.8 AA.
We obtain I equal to 17.67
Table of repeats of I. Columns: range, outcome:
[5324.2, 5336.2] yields 16.99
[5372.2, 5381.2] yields 18.12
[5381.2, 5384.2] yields 17.27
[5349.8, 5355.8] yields 18.06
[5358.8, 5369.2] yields 17.36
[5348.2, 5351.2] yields 17.14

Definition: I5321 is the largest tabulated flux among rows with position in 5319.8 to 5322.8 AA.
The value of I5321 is 17.33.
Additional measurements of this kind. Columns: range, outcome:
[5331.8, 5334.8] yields 16.87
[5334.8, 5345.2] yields 17.55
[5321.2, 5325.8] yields 16.8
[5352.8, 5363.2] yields 18.11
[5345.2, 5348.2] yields 17.4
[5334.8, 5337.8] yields 16.67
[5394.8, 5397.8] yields 16.27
